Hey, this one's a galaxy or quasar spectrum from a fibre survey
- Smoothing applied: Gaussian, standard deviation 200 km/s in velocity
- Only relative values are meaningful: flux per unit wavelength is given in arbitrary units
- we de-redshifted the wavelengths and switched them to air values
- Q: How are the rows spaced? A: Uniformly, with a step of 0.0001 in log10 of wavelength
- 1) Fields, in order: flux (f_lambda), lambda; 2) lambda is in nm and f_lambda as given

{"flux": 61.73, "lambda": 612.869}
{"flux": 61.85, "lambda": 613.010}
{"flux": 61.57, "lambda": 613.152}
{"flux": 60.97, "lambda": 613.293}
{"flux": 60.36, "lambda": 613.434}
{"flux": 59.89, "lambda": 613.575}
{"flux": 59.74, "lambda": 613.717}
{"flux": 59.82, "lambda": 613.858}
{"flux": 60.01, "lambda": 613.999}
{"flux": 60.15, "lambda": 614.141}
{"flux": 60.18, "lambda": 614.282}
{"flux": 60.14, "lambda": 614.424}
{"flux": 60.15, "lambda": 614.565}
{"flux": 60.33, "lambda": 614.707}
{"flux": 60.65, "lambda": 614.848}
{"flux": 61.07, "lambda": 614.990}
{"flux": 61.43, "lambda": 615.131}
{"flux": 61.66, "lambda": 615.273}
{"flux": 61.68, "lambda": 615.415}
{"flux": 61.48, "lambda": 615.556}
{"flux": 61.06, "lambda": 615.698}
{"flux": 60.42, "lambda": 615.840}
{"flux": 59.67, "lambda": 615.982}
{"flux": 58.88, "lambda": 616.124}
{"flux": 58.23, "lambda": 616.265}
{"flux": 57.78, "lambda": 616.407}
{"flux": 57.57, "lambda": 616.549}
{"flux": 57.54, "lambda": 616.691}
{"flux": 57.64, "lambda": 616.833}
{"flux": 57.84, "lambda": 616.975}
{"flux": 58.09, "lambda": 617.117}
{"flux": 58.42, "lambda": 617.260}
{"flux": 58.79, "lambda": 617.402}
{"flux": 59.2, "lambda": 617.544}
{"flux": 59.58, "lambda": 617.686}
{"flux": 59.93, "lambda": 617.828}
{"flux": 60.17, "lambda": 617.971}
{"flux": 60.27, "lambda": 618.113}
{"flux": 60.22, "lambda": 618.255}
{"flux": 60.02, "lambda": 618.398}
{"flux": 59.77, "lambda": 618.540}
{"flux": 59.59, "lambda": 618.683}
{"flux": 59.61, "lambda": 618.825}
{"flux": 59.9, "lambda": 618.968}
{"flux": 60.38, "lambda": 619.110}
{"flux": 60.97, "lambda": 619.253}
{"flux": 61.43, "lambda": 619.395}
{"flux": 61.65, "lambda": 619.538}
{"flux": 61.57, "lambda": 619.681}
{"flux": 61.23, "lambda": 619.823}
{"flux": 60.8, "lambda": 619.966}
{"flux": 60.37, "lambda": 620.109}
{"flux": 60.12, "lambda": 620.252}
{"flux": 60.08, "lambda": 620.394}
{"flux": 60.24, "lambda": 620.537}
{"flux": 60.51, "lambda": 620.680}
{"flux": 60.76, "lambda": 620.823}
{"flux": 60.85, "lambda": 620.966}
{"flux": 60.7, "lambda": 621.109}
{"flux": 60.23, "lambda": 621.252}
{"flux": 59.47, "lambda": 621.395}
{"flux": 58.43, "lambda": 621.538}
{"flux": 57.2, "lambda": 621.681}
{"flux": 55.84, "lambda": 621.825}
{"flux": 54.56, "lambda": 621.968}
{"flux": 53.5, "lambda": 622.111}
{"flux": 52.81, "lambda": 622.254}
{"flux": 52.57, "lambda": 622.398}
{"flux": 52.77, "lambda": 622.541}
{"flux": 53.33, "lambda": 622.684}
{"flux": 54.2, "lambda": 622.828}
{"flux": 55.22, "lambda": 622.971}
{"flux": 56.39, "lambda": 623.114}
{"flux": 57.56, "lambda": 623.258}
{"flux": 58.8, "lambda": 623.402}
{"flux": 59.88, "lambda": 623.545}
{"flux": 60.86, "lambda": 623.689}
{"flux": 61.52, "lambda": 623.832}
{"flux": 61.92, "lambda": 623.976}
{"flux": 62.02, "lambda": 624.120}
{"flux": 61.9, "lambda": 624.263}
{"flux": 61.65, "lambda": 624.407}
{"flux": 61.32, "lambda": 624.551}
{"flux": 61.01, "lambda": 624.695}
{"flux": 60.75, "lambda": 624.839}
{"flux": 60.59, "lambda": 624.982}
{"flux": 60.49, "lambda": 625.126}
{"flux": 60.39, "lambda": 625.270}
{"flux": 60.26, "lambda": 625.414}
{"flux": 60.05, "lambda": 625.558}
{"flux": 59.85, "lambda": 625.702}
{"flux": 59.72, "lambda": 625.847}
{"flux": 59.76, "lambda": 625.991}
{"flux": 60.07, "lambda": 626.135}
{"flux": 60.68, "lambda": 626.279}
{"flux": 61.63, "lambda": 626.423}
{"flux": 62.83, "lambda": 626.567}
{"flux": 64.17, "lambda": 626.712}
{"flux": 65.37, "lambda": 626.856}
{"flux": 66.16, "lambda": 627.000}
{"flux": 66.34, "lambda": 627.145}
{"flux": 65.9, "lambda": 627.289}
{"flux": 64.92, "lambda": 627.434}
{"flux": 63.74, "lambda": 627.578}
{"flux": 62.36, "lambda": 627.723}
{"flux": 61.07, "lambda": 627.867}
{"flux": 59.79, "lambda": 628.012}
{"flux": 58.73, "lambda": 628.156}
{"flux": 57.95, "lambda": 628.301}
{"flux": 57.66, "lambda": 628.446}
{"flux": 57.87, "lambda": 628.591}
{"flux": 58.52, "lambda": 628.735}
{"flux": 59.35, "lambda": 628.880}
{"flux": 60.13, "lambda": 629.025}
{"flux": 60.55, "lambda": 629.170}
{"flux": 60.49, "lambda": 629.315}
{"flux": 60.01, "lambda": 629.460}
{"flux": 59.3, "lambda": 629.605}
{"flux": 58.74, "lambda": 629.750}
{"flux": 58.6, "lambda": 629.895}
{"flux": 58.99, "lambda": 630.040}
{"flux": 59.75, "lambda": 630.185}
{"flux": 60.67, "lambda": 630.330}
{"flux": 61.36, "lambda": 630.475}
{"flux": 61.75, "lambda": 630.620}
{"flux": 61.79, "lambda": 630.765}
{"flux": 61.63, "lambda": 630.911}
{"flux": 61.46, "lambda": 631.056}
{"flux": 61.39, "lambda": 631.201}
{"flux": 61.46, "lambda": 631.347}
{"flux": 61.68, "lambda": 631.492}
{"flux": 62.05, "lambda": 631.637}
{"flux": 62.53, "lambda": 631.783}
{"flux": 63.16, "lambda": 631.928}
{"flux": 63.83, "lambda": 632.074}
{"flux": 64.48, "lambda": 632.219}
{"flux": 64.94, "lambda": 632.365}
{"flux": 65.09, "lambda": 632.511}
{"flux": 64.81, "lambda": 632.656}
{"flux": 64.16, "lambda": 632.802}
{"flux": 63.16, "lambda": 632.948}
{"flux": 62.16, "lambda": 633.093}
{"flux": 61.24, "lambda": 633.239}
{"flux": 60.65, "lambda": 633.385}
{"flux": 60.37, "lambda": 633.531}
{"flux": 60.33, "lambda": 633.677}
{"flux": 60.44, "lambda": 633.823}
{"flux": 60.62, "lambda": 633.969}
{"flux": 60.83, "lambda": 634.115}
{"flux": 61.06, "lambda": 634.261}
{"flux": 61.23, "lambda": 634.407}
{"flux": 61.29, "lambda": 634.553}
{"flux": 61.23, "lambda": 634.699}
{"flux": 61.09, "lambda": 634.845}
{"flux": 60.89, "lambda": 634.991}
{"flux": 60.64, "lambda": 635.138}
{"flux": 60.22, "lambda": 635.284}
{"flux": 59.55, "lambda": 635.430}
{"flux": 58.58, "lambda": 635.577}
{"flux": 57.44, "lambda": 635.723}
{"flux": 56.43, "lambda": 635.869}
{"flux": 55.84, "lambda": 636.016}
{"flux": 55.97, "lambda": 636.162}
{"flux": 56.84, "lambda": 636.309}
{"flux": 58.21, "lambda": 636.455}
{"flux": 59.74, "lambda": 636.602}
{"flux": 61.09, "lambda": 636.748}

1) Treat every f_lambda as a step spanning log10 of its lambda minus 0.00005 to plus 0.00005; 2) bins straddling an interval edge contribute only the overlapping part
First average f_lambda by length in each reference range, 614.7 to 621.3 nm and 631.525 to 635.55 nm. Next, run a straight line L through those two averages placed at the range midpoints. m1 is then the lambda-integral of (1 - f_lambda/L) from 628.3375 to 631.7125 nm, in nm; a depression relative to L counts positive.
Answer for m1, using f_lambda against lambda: 0.069 nm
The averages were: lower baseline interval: 60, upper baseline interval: 61.9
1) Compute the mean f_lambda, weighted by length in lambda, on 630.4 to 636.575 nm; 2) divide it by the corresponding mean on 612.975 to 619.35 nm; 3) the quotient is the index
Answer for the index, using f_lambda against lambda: 1.0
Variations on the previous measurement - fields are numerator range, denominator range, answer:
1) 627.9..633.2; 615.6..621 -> 1.02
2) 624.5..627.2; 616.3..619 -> 1.04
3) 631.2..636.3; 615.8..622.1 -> 1.03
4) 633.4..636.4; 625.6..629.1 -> 0.97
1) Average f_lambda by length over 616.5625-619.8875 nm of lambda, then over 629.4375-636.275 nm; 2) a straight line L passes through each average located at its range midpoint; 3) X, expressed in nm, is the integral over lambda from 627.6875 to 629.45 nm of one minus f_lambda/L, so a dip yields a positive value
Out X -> 0.03 nm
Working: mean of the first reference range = 59.7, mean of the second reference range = 60.9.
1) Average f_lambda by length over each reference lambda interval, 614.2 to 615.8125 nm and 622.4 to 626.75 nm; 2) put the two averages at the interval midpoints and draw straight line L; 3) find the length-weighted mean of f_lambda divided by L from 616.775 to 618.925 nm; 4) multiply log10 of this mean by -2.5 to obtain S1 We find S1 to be 0.02 mag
